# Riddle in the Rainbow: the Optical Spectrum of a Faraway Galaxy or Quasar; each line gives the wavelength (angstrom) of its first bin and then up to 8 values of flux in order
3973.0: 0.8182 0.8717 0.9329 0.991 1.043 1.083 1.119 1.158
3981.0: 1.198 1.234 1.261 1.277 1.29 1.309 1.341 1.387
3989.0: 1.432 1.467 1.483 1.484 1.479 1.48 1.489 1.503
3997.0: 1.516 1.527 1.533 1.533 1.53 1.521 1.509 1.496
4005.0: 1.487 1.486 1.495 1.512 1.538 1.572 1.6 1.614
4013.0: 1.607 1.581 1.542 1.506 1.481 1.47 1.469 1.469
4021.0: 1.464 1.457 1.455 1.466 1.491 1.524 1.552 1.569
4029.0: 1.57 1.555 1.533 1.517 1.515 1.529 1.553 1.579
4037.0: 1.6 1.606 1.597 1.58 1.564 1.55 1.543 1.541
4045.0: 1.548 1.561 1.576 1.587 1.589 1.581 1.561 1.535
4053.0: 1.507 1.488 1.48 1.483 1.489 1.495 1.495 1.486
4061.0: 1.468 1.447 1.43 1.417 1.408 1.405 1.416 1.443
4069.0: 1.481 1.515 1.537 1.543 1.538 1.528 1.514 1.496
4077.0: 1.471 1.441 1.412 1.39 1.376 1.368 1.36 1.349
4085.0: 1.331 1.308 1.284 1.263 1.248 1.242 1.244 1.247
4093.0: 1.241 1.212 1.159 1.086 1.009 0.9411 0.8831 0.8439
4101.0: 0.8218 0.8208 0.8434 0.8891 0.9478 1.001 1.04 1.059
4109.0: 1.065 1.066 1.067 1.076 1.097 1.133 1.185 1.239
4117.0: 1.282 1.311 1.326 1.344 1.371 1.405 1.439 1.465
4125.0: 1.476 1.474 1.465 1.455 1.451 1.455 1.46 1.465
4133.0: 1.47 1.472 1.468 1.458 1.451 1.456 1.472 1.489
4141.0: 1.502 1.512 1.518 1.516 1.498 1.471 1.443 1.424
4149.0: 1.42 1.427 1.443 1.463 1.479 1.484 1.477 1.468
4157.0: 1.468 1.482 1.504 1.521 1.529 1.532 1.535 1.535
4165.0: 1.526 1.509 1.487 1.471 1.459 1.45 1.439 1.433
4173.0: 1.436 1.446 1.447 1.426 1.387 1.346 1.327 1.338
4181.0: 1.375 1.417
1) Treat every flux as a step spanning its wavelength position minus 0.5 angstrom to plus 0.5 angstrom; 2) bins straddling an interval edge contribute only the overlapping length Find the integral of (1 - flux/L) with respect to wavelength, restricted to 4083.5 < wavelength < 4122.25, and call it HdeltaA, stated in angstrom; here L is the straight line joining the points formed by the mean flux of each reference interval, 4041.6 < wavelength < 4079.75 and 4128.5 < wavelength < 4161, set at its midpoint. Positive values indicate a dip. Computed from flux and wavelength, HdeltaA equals 9.2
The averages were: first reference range 1.5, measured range 1.13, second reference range 1.47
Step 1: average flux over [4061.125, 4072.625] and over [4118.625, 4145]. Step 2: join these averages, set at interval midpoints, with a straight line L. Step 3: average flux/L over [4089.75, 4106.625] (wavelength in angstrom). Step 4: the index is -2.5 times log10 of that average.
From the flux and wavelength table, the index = 0.39 mag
